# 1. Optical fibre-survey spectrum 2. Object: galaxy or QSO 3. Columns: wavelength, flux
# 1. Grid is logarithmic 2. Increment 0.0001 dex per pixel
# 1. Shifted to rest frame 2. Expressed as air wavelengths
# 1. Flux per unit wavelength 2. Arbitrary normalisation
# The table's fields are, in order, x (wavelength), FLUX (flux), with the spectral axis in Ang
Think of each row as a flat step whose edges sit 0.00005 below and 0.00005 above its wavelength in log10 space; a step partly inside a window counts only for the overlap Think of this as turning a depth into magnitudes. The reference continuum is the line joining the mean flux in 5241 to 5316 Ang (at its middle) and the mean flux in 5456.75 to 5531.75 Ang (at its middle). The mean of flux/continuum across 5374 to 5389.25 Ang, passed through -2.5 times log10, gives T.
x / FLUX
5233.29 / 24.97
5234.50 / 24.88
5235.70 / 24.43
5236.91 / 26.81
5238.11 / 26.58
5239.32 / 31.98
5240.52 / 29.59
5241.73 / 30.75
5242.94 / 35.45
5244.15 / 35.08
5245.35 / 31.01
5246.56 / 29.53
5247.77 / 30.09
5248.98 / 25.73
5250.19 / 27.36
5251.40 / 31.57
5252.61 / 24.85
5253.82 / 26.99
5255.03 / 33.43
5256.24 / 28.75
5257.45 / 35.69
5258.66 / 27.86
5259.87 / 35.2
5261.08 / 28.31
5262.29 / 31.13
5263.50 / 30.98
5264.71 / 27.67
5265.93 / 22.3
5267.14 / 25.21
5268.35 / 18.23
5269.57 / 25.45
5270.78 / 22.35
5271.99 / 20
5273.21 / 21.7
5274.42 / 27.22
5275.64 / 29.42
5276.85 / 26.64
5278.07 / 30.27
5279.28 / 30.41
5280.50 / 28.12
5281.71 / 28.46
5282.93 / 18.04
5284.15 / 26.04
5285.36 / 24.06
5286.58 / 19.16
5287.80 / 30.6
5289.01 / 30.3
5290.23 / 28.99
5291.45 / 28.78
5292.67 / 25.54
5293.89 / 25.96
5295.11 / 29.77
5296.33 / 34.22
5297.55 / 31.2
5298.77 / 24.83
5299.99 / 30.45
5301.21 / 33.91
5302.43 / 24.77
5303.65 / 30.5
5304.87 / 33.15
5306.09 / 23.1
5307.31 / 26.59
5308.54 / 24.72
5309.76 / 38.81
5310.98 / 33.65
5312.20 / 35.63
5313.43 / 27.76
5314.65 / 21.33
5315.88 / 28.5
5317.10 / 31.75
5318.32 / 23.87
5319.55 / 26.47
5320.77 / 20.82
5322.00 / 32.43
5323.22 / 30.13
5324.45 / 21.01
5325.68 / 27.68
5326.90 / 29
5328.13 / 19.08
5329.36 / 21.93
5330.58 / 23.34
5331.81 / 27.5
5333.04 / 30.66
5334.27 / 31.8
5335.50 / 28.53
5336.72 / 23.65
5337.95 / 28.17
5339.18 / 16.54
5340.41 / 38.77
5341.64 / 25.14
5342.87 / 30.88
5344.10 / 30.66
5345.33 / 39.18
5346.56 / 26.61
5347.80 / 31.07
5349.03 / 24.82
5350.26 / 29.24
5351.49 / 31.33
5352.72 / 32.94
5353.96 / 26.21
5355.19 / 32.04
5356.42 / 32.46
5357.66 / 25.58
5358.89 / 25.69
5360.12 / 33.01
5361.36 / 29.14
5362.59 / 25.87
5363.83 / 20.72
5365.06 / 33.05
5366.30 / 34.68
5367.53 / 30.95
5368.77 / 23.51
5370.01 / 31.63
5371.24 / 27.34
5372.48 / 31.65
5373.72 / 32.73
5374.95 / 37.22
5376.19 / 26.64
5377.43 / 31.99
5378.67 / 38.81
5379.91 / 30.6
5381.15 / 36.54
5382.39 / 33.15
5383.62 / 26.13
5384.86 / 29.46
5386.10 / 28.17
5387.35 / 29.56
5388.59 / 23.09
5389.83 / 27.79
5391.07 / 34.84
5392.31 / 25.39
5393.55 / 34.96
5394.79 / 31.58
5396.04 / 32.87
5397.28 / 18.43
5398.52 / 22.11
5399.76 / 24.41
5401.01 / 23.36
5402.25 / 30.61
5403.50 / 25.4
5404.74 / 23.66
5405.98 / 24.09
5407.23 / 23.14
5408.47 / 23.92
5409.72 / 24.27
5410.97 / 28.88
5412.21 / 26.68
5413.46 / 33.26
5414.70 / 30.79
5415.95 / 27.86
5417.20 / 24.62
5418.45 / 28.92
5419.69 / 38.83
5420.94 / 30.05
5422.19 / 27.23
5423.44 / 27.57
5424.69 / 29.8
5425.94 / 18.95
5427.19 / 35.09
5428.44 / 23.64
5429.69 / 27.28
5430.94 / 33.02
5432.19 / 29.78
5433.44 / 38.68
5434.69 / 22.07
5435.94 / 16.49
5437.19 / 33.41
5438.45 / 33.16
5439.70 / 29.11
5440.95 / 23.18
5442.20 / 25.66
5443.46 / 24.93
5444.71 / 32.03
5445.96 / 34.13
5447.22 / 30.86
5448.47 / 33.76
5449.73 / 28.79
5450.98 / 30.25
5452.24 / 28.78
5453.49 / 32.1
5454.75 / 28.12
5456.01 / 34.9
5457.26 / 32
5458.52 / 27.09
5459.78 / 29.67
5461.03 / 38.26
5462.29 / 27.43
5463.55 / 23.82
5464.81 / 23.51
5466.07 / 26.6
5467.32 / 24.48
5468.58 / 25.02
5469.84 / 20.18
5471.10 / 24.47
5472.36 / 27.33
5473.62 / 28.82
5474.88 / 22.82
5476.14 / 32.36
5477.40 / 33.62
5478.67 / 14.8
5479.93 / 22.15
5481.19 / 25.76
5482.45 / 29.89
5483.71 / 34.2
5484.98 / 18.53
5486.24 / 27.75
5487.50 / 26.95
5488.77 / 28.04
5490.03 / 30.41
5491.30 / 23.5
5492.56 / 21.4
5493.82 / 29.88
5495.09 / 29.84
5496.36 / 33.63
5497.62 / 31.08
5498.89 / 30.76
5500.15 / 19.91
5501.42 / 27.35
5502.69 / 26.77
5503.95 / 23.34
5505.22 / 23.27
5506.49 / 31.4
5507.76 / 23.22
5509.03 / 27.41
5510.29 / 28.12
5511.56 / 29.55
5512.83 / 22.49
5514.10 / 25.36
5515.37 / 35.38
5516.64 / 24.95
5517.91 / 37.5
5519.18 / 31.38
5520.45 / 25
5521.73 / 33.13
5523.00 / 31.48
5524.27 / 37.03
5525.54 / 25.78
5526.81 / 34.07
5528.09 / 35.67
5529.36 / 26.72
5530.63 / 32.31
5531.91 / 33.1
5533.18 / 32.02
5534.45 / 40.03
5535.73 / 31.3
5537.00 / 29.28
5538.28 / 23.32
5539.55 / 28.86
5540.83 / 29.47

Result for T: -0.11 mag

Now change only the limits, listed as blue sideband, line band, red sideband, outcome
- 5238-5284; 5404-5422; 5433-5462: 0.07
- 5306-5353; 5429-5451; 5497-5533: -0.02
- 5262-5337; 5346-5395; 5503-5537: -0.07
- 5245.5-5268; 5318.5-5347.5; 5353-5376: 0.08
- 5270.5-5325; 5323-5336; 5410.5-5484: 0.06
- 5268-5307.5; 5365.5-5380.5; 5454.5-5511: -0.17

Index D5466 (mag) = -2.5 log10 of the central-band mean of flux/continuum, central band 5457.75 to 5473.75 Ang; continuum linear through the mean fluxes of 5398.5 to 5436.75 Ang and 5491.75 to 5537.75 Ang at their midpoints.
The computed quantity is 0.07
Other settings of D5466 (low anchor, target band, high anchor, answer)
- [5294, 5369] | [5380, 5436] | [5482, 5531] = 0.02 mag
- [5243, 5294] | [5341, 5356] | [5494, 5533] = -0.07 mag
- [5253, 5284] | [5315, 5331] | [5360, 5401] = 0.10 mag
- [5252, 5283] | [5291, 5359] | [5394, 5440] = -0.04 mag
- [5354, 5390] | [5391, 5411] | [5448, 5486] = 0.12 mag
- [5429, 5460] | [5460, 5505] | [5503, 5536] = 0.12 mag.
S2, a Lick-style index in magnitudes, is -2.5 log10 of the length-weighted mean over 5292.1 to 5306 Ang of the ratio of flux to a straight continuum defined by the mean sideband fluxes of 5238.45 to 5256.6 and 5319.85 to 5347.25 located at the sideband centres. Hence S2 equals -0.029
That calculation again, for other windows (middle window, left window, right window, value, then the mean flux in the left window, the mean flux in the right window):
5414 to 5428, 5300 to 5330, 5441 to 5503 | -0.05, 27.8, 27.8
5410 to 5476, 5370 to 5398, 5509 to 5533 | 0.07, 30.4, 30.5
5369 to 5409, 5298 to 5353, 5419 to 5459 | 0.01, 28.3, 29.4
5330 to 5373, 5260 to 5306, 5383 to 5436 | -0.06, 27.2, 27.7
